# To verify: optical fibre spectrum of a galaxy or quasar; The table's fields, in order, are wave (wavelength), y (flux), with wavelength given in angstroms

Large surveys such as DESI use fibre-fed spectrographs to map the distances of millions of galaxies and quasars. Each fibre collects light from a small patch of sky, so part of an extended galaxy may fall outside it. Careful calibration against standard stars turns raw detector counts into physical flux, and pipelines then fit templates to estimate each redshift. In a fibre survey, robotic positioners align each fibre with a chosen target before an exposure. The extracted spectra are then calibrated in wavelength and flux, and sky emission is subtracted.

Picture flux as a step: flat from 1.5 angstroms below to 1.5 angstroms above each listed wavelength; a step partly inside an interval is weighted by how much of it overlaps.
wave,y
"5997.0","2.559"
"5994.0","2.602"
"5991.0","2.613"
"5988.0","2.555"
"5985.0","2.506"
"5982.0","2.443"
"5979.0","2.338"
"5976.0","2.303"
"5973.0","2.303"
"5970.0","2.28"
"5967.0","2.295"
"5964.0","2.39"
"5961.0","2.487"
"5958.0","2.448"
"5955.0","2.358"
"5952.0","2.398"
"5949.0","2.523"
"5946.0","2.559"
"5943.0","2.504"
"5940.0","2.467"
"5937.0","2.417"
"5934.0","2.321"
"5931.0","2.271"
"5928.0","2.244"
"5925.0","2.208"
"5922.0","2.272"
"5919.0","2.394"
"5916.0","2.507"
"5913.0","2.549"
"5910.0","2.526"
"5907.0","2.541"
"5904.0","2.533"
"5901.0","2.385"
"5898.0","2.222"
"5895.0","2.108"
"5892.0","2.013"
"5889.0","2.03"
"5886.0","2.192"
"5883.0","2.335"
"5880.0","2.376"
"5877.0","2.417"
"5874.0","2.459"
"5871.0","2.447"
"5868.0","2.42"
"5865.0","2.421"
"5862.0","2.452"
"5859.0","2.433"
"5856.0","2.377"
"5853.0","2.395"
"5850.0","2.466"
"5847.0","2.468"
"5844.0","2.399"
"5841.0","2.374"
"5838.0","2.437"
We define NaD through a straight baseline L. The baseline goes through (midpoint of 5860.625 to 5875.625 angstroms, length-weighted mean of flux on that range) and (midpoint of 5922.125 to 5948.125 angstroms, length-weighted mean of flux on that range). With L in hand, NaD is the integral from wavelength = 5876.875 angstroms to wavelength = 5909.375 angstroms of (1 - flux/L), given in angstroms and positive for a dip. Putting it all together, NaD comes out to 1.7 angstroms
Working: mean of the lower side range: 2.44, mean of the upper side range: 2.37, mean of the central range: 2.29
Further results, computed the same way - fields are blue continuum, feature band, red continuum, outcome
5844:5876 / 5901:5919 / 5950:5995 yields -0.6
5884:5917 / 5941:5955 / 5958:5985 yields -0.7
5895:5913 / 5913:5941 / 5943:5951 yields 1.4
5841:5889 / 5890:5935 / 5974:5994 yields 1.6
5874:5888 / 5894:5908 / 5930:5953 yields 0.0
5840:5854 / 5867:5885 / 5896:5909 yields 0.1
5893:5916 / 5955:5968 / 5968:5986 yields -0.2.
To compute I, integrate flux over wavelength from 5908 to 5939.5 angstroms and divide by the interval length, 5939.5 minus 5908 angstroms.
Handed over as 2.38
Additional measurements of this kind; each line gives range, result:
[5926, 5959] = 2.41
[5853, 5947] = 2.37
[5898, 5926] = 2.43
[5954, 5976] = 2.36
